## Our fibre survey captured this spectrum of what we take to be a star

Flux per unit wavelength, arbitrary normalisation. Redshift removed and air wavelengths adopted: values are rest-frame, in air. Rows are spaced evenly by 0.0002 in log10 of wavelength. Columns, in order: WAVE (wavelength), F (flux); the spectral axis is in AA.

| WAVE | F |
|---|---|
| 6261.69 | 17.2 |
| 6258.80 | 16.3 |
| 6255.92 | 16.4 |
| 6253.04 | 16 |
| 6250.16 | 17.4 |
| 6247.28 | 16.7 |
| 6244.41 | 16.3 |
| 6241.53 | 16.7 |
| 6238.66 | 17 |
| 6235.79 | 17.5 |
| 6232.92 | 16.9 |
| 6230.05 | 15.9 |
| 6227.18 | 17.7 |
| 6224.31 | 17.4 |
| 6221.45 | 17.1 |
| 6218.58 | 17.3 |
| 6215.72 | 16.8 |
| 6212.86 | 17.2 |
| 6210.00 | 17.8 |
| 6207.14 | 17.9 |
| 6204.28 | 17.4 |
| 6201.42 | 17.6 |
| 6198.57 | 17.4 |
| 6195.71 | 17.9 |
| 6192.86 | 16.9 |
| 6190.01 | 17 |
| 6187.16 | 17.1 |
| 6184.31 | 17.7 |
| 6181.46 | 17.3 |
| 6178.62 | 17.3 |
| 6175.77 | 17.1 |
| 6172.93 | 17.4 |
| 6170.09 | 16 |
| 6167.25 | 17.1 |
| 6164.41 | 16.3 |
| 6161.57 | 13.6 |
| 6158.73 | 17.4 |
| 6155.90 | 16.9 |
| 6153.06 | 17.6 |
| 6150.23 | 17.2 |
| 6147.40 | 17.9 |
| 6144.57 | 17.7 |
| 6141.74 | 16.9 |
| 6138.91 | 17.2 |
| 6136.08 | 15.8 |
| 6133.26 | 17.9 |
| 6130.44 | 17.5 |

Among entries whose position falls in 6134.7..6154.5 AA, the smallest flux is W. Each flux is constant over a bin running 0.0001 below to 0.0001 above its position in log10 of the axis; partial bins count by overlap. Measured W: 15.8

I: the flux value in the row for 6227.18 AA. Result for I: 17.7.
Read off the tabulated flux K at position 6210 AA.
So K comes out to 17.8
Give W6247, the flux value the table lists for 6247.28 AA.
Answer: 16.7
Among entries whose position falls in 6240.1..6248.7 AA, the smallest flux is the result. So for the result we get 16.3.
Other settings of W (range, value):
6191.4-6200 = 16.9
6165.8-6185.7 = 16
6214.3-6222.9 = 16.8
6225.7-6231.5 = 15.9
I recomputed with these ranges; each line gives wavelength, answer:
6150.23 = 17.2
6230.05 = 15.9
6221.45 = 17.1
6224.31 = 17.4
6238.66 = 17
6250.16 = 17.4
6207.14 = 17.9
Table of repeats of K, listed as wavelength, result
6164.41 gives 16.3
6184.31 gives 17.7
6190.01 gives 17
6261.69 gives 17.2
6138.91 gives 17.2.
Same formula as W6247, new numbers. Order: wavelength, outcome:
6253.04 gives 16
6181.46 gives 17.3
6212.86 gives 17.2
